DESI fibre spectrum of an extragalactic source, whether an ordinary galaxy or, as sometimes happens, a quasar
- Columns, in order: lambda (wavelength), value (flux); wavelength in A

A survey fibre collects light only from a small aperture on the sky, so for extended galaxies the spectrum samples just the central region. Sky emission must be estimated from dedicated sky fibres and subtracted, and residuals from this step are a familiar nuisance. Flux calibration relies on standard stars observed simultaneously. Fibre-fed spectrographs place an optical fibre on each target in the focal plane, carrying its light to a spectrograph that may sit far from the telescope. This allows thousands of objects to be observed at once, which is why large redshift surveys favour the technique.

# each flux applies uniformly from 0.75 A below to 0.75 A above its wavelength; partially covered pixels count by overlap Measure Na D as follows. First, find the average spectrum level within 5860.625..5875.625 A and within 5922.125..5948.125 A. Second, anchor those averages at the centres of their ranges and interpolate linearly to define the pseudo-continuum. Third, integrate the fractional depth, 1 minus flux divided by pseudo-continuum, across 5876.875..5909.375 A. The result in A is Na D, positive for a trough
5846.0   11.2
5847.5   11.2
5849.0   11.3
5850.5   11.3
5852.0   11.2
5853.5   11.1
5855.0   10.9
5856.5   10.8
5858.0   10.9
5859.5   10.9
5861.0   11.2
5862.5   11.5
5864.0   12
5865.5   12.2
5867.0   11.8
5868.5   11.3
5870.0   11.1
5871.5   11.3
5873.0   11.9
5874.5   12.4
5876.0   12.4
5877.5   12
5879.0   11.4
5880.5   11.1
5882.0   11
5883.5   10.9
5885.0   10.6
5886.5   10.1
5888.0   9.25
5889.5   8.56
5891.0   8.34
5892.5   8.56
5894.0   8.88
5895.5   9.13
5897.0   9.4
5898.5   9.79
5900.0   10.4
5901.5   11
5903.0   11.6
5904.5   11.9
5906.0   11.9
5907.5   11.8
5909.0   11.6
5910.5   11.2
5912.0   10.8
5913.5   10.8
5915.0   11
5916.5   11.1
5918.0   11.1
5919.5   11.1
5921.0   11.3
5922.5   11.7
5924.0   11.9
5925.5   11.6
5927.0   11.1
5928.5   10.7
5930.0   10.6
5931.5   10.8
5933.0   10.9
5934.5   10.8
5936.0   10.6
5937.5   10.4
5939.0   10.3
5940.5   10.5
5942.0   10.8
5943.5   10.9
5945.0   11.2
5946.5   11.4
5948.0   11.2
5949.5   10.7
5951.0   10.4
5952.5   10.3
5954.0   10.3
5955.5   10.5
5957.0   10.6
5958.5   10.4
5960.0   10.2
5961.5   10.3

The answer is 2.90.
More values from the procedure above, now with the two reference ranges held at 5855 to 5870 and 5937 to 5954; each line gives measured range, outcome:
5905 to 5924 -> -0.6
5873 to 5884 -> -0.4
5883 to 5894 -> 1.7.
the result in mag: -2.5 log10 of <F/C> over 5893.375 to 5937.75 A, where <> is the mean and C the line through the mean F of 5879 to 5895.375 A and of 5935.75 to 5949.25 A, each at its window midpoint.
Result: -0.06 mag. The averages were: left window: 9.78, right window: 10.8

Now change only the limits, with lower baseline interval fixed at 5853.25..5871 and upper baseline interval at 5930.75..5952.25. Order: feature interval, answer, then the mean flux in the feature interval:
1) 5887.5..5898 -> 0.24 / 8.89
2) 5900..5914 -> -0.03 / 11.4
